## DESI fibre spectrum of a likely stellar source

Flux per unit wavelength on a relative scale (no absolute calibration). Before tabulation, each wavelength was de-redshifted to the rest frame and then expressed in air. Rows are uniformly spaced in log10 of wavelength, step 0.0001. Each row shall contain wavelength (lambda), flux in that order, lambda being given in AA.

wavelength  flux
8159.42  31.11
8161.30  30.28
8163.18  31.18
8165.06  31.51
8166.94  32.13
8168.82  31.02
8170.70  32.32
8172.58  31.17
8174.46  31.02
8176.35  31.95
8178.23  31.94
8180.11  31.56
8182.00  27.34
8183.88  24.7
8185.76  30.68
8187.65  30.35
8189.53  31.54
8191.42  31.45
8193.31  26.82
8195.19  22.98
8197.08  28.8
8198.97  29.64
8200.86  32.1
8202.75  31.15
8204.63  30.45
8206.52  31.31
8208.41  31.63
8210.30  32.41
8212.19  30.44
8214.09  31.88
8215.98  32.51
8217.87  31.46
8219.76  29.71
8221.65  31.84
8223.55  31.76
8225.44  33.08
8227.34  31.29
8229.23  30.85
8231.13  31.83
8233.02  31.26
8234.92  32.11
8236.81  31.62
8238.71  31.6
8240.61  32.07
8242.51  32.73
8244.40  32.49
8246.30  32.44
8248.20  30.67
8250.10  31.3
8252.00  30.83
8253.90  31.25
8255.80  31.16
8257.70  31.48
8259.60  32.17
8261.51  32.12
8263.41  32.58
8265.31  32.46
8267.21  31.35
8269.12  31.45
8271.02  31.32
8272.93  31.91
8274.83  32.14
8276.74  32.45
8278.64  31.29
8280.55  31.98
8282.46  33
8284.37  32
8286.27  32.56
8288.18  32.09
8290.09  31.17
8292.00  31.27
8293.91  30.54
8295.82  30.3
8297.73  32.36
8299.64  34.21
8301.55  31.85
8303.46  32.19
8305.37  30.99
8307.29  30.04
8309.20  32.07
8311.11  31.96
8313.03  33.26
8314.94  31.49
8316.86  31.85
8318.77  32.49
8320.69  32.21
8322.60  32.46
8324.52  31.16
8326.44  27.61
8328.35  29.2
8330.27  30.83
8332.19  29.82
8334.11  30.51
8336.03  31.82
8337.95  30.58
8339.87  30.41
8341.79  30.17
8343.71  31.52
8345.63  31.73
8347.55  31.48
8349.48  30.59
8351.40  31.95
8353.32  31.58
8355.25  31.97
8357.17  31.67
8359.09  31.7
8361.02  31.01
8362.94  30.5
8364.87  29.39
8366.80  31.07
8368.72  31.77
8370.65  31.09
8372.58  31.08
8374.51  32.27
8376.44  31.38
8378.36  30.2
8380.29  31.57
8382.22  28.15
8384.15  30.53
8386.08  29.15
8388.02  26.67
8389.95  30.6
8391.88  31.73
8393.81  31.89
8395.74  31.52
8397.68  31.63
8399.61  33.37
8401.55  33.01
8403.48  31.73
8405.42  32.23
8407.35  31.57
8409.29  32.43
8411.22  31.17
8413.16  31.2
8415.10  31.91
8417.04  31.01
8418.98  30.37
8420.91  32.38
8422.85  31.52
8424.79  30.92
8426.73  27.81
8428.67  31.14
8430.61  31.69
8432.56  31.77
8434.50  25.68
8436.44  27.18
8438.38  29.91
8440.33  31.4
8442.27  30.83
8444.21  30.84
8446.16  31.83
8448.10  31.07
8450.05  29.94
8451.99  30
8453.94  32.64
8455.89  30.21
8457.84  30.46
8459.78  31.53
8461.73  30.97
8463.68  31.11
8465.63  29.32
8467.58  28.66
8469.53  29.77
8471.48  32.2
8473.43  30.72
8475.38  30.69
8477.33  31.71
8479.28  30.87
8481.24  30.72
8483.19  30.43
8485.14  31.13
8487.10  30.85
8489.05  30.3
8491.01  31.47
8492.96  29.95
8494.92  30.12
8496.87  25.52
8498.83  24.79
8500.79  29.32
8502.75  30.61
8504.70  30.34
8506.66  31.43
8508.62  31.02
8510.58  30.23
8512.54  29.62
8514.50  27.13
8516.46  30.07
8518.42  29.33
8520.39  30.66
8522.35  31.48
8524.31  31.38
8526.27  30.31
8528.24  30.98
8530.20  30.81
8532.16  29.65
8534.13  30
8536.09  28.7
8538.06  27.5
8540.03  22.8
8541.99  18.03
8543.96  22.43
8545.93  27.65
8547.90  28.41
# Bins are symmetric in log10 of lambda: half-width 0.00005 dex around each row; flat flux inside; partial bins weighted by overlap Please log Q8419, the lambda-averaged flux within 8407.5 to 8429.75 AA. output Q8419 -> 31.1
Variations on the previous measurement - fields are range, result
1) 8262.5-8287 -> 32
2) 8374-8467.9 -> 30.8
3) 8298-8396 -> 31.1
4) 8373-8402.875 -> 30.9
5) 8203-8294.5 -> 31.7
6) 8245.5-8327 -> 31.7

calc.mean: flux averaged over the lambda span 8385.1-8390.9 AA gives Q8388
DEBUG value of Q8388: 28.8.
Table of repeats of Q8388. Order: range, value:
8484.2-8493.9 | 30.7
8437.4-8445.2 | 30.7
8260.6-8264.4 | 32.4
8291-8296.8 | 30.7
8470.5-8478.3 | 31.3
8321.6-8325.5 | 31.8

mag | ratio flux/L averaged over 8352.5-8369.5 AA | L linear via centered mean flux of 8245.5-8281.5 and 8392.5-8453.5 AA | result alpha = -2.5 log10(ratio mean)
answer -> 0.004 mag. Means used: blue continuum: 31.7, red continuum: 31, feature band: 31.2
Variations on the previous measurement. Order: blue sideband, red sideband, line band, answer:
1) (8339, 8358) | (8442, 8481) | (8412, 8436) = 0.01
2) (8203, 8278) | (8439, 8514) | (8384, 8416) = -0.02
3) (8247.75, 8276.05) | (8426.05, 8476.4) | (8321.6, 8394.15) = 0.01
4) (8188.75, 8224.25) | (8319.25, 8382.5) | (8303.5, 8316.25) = -0.03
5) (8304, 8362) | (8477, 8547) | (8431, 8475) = -0.02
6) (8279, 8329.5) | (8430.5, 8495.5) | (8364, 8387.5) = 0.02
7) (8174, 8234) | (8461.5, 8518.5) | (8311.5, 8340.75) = -0.03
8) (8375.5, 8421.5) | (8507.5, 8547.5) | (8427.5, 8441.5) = 0.02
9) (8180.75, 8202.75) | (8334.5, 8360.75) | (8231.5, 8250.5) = -0.08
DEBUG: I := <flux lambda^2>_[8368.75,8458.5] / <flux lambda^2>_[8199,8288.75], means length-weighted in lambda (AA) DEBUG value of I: 1.01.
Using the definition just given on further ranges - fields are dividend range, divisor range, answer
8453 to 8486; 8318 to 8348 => 1.03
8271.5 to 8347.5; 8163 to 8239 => 1.05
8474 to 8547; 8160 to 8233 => 1.02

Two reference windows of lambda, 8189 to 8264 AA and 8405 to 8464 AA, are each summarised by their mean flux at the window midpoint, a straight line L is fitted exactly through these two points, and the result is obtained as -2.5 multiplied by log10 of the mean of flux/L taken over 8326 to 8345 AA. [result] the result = 0.02 mag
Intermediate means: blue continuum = 31.2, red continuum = 30.8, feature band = 30.4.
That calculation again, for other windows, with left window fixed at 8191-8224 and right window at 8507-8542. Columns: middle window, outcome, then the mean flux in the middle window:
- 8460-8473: -0.035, 30.4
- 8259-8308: -0.060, 31.8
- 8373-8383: -0.037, 30.8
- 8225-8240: -0.046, 31.7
